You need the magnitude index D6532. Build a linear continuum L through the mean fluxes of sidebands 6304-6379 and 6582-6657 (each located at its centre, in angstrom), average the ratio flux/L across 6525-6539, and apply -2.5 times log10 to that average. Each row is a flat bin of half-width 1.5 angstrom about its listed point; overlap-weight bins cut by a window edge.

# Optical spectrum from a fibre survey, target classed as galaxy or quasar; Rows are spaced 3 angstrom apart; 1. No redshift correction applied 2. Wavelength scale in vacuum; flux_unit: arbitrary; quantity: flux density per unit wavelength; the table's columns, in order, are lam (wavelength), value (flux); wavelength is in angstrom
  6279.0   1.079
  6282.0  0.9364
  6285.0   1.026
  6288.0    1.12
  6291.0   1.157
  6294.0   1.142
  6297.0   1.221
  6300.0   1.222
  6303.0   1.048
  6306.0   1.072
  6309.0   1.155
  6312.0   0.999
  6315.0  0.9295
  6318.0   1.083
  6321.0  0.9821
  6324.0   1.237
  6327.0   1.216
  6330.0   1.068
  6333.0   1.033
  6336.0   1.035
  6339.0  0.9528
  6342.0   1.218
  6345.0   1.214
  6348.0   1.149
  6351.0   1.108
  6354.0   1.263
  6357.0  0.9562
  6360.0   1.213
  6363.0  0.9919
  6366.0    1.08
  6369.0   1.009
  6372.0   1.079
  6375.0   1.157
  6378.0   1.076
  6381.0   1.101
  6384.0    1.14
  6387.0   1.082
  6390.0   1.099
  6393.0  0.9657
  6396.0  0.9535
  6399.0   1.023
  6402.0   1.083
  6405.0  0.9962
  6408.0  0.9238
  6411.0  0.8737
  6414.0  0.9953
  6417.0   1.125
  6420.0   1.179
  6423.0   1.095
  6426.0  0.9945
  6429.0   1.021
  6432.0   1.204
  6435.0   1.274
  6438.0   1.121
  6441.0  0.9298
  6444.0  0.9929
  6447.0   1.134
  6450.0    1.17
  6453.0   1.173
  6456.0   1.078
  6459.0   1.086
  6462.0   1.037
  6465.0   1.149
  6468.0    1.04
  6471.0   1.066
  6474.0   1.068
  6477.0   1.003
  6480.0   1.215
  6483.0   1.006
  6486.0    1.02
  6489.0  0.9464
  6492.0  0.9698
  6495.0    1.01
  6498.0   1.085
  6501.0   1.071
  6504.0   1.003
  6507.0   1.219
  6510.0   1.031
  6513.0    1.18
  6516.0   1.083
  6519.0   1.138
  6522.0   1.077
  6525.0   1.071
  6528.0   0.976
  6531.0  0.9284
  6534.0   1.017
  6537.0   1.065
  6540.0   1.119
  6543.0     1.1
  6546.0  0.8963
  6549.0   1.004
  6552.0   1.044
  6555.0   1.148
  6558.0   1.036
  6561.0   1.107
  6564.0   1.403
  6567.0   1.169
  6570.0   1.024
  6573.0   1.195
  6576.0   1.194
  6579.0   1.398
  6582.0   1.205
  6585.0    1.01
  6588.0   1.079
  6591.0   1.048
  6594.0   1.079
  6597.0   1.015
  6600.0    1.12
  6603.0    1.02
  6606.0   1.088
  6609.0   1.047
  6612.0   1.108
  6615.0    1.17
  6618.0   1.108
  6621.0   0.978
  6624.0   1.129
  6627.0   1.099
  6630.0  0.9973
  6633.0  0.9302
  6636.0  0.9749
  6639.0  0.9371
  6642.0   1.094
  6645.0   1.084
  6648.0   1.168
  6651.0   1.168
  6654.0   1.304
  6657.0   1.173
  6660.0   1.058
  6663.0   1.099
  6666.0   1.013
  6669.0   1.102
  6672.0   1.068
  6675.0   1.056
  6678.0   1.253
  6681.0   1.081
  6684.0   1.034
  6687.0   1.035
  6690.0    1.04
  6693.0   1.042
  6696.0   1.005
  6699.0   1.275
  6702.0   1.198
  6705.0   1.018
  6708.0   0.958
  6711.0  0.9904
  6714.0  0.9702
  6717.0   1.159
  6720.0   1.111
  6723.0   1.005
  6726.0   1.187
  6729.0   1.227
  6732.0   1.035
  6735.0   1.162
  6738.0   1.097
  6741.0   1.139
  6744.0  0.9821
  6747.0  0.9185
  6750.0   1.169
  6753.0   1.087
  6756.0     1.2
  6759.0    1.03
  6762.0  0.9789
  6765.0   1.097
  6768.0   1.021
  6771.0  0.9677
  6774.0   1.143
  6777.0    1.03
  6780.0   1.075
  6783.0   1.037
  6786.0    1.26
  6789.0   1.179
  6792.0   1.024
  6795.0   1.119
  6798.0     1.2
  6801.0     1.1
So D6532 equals 0.08 mag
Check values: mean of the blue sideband 1.09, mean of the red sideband 1.08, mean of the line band 1.01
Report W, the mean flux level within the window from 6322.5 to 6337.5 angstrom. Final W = 1.12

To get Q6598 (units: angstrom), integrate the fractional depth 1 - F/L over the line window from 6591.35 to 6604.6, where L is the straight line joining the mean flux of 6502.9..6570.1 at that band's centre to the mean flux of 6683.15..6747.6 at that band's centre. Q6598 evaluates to 0.3 angstrom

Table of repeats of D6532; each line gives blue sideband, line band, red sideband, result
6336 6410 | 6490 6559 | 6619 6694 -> 0.02 mag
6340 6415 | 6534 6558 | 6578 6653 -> 0.03 mag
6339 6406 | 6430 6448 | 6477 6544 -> -0.03 mag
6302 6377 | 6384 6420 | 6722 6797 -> 0.07 mag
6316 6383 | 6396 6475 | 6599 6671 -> 0.03 mag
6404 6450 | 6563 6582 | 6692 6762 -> -0.14 mag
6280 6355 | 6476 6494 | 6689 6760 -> 0.07 mag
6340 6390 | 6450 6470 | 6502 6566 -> 0.00 mag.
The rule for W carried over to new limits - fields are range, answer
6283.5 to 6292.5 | 1.1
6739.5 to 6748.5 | 1.01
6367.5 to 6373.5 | 1.04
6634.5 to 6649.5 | 1.05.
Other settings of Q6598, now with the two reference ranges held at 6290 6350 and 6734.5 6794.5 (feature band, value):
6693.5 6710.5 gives 0.01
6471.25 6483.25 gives 0.19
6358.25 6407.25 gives 1.76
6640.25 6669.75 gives -1.07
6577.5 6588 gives -0.93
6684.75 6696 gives 0.51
